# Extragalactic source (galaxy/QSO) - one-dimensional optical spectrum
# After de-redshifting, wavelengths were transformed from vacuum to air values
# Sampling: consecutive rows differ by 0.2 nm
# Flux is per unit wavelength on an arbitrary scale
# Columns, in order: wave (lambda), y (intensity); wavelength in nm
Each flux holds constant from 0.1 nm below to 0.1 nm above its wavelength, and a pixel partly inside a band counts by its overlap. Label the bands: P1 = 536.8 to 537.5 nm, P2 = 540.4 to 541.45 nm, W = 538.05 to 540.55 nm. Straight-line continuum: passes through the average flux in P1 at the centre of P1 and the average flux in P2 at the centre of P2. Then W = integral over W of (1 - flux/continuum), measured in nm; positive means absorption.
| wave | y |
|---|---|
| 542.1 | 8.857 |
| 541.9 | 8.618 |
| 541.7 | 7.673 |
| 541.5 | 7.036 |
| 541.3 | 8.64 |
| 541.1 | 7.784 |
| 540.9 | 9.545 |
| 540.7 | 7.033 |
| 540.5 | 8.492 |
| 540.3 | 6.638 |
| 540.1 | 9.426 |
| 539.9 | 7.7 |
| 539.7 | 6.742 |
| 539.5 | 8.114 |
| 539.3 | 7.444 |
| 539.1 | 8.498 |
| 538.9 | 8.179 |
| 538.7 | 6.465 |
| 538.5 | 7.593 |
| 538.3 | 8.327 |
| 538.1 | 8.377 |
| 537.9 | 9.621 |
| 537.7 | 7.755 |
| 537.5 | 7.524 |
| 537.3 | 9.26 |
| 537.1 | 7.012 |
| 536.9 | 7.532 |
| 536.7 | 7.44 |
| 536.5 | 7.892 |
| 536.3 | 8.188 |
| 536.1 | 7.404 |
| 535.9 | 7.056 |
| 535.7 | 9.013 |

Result 0.08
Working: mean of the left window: 7.88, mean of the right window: 8.24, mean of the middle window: 7.82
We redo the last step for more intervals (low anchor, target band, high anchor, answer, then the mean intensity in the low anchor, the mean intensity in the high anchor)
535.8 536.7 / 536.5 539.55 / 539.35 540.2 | -0.06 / 7.61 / 7.96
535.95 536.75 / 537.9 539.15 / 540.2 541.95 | -0.03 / 7.71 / 7.92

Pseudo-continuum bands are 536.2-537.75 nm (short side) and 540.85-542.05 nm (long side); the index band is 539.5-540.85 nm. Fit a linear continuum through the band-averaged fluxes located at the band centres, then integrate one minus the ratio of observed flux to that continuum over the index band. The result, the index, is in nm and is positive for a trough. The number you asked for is 0.05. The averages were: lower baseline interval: 7.83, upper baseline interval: 8.19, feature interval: 7.77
